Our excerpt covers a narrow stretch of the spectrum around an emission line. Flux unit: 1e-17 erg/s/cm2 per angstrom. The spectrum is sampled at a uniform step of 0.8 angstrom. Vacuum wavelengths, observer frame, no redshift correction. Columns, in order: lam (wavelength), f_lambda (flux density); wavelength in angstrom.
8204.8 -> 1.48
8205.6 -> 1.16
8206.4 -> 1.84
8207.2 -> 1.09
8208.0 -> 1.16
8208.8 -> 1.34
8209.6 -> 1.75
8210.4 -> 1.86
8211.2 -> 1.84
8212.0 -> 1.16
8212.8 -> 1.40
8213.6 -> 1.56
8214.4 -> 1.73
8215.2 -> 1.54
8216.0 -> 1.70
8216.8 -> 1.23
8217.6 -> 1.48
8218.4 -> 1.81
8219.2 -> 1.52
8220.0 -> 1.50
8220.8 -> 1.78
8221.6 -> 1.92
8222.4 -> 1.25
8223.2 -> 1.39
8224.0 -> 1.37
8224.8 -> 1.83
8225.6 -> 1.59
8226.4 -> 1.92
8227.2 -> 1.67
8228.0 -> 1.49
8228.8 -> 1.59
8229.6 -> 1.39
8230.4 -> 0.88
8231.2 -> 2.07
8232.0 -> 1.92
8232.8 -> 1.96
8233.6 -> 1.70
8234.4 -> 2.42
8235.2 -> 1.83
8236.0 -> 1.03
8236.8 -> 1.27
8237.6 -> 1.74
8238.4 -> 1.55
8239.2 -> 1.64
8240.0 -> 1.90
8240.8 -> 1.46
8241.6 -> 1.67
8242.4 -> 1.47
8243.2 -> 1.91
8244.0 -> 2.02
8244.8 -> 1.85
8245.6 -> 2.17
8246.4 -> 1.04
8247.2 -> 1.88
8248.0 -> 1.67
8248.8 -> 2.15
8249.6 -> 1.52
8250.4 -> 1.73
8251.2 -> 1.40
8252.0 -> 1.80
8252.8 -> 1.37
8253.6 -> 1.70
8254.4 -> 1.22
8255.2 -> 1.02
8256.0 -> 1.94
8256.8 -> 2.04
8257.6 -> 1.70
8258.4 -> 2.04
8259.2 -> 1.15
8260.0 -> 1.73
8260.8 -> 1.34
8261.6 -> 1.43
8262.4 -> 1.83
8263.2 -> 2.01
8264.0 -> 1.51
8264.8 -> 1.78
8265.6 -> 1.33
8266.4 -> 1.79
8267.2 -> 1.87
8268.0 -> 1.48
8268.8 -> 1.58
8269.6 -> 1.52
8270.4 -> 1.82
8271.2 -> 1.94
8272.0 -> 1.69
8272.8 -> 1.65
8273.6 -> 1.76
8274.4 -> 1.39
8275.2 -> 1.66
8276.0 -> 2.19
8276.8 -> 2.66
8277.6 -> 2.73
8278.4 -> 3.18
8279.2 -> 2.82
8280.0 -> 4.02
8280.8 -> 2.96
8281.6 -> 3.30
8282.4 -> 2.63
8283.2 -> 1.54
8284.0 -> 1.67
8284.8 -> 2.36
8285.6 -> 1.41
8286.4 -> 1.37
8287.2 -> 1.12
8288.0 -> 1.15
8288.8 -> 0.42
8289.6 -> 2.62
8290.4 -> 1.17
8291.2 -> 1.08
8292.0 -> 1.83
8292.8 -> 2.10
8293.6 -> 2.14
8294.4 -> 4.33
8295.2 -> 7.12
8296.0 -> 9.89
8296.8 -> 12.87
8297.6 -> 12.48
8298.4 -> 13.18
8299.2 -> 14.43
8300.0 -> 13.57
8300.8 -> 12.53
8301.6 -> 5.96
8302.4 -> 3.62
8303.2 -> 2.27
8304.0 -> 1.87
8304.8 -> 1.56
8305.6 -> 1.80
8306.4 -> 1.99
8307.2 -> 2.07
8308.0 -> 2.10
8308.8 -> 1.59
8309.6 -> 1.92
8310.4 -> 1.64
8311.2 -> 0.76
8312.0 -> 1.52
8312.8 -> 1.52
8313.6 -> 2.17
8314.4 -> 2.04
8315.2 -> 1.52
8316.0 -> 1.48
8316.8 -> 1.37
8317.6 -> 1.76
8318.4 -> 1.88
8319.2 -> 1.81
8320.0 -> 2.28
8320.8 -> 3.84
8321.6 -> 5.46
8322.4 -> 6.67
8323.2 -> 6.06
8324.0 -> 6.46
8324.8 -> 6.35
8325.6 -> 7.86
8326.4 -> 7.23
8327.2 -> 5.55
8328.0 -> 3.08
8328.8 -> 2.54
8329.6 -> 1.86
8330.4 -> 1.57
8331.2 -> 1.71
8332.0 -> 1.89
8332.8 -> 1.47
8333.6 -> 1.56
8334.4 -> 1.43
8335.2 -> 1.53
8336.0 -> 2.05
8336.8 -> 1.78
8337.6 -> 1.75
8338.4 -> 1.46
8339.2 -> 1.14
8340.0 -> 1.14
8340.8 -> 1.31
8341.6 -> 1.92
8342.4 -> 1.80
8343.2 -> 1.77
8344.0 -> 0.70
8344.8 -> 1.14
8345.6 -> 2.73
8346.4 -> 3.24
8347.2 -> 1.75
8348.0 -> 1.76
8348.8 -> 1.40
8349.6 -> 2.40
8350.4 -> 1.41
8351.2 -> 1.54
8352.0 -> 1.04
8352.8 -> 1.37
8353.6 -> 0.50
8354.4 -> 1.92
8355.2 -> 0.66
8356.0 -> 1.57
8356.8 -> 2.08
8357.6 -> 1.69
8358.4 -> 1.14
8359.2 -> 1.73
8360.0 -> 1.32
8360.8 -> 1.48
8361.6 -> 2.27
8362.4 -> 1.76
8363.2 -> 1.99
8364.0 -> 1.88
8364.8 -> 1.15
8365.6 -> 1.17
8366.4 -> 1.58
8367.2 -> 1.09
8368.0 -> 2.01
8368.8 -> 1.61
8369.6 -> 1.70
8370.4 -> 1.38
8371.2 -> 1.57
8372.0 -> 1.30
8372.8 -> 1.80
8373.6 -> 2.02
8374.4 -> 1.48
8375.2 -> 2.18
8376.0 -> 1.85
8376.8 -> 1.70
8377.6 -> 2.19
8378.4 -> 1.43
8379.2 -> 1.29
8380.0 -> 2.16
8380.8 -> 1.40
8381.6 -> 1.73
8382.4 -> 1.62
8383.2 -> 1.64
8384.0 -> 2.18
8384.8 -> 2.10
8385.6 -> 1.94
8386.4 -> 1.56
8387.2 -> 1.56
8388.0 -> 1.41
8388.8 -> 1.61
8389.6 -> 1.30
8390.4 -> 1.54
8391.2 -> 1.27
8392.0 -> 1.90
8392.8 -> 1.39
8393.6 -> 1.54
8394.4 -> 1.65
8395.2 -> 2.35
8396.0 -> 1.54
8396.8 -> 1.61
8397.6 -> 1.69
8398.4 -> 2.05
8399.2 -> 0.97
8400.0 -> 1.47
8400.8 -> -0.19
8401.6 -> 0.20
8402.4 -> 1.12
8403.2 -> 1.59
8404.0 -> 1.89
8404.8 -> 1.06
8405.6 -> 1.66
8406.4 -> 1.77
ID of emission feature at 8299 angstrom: H-alpha 6563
